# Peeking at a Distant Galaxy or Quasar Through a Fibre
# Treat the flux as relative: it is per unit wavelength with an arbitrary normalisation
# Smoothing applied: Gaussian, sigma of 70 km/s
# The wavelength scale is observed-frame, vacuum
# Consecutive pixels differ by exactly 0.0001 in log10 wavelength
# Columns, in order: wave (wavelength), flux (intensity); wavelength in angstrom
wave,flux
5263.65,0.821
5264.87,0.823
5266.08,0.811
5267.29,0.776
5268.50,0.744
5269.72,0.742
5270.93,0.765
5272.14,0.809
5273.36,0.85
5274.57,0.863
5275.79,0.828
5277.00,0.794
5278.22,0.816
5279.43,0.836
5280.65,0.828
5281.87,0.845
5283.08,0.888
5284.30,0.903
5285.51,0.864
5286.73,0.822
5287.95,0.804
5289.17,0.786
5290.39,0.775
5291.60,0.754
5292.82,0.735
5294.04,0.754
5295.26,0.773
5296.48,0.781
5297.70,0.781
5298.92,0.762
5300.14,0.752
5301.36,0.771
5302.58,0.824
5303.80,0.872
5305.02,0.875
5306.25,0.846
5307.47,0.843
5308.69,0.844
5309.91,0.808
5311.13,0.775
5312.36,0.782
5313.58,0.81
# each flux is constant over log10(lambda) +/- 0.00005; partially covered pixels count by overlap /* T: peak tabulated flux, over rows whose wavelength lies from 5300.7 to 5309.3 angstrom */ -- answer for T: 0.875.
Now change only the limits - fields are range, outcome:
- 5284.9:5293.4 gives 0.864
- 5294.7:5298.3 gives 0.781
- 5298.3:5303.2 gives 0.824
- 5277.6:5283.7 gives 0.888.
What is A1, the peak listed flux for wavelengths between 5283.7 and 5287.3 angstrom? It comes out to 0.903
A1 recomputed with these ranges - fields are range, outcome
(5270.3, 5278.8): 0.863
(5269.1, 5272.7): 0.809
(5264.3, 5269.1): 0.823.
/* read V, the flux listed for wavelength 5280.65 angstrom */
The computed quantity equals 0.828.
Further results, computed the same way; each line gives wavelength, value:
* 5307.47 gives 0.843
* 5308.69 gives 0.844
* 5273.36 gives 0.85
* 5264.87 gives 0.823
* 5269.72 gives 0.742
